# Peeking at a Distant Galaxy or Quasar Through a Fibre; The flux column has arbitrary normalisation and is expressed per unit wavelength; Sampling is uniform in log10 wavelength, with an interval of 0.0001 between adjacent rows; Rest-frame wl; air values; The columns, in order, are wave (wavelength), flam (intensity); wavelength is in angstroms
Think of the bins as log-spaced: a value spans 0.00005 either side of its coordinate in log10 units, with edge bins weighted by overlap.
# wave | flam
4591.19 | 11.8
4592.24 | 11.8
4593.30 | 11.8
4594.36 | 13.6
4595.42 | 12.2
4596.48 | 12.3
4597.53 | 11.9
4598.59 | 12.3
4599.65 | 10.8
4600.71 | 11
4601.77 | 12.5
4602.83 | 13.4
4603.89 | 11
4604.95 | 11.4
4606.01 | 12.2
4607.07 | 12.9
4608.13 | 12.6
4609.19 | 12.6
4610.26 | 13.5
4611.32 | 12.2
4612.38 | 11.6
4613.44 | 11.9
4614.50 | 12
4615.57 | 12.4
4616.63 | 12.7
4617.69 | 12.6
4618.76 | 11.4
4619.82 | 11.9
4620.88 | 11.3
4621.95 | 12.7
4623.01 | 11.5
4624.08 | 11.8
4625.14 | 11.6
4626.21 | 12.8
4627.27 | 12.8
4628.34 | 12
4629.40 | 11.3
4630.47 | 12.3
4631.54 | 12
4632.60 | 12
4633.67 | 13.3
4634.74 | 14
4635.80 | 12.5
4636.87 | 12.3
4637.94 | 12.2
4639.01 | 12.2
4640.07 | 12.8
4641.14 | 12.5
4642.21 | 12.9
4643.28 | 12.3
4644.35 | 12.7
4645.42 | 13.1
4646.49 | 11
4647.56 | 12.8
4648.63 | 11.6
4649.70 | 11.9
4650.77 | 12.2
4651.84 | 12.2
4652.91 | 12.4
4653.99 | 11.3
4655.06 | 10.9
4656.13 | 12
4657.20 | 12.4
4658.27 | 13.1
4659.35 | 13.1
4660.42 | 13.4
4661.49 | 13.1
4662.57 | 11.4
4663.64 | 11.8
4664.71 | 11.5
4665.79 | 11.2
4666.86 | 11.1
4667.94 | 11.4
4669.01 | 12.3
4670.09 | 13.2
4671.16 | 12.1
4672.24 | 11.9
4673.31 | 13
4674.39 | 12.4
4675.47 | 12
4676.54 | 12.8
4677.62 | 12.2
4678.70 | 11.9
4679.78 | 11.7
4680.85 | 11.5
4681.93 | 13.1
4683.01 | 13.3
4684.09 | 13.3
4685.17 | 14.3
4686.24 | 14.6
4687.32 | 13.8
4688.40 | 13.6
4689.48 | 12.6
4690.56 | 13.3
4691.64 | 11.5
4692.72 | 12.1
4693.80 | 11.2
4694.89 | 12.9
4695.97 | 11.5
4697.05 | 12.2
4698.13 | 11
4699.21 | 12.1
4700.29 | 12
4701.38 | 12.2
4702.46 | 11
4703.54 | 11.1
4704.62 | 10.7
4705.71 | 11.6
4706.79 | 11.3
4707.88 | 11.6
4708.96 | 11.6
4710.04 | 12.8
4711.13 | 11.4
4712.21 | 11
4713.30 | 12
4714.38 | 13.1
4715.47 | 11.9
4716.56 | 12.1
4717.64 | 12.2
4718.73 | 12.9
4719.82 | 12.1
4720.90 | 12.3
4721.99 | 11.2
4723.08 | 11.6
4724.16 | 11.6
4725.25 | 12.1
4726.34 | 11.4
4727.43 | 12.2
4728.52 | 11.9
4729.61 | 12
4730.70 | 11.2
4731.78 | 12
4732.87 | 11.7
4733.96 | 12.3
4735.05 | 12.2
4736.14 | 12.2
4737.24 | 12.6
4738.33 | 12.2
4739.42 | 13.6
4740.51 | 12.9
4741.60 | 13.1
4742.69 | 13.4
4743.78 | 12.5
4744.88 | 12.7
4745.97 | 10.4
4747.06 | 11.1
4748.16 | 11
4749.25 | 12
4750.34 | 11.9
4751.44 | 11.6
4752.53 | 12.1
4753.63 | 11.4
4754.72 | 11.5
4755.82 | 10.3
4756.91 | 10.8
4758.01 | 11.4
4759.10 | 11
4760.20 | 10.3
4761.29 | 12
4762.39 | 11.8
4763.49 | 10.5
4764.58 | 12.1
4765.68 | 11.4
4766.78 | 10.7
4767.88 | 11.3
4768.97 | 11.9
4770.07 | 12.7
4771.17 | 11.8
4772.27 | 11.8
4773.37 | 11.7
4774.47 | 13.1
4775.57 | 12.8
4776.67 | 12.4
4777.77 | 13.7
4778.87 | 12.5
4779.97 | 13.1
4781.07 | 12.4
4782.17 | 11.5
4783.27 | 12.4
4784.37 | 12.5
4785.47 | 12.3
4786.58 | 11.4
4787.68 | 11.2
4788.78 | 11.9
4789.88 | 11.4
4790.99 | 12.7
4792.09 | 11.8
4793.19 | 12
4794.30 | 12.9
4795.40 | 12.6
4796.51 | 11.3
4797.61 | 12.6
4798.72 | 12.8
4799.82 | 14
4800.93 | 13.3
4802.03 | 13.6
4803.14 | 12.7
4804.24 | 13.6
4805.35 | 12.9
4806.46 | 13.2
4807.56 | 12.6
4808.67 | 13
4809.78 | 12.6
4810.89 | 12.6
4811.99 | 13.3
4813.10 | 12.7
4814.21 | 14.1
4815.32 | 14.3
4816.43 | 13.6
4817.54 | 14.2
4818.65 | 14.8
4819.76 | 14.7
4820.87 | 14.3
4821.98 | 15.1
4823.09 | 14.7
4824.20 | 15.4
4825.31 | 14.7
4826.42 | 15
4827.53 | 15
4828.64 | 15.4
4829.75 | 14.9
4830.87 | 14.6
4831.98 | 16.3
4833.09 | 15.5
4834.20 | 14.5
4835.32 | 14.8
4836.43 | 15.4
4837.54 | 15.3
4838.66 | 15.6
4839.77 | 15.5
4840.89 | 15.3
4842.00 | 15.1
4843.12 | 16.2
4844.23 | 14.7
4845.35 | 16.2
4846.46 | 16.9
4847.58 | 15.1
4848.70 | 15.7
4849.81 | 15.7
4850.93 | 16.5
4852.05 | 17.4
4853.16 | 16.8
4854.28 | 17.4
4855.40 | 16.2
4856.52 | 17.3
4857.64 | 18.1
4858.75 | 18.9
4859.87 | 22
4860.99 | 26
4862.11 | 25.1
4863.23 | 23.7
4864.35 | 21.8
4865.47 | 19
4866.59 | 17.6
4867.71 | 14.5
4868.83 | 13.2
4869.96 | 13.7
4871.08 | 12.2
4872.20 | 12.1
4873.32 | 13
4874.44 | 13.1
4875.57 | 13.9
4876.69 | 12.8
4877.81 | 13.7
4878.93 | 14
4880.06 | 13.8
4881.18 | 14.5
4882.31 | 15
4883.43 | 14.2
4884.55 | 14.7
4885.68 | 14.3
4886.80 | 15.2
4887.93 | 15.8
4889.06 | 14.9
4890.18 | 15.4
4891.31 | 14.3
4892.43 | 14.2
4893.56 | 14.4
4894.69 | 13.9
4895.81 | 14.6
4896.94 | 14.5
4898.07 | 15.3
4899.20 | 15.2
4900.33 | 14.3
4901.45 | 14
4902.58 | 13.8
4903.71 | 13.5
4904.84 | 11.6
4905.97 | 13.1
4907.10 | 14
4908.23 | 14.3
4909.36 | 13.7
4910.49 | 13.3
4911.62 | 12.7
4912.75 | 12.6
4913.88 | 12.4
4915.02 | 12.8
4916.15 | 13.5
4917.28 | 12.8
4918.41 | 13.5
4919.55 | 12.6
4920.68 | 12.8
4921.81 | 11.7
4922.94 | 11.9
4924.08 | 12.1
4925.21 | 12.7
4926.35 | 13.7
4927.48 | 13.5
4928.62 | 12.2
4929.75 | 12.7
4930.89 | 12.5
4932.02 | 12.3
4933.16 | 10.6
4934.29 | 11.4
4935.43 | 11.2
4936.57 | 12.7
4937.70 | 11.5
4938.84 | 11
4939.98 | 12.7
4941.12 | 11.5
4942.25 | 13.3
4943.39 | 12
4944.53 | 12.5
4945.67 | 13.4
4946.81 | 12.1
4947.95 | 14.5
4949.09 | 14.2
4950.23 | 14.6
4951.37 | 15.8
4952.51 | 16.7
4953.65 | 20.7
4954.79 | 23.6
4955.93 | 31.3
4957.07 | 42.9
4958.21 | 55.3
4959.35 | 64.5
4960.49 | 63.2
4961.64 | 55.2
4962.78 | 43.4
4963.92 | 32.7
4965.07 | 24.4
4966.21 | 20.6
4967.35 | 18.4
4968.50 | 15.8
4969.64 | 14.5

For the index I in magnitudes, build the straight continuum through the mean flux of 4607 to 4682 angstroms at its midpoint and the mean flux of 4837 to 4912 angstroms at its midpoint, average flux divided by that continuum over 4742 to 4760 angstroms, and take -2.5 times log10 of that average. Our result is 0.19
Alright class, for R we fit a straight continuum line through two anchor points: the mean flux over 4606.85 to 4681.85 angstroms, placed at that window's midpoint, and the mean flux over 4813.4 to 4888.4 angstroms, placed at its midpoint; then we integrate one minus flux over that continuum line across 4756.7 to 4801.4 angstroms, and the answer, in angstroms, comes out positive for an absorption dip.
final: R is 7.6 angstroms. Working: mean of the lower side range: 12.2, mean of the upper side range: 15.8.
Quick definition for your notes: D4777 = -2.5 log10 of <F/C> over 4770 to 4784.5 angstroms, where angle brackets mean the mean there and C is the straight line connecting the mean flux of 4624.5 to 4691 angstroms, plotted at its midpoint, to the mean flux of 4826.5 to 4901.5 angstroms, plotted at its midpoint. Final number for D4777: 0.16 mag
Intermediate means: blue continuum 12.4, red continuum 15.8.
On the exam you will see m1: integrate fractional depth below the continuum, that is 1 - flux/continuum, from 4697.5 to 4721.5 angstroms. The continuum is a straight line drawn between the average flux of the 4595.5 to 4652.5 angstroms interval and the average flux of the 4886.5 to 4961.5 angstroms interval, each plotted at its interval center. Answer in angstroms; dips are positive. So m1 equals 3.00 angstroms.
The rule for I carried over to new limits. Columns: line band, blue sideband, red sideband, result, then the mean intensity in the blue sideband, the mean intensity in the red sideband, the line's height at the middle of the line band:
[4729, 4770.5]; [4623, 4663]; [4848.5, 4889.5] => 0.20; 12.3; 16.3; 14.2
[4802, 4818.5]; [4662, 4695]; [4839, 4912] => 0.09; 12.4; 15.5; 14.5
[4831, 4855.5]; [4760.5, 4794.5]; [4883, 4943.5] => -0.24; 12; 13.3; 12.6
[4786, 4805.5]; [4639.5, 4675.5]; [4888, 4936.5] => 0.03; 12.2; 13.3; 12.8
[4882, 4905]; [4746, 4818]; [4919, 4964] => 0.23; 12.2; 20.3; 17.9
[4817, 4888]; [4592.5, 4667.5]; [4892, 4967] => 0.05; 12.2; 18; 16.5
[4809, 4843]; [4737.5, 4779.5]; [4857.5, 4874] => 0.08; 11.9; 18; 15.8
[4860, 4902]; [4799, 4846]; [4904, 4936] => -0.16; 14.4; 12.7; 13.4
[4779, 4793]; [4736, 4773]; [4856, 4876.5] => 0.11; 11.8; 17.4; 13.4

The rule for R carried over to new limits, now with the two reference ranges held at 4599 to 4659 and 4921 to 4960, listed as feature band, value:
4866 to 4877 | 1.8 angstroms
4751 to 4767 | 3.5 angstroms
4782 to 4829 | 6.3 angstroms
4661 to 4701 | 2.3 angstroms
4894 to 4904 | 1.5 angstroms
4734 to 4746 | 1.3 angstroms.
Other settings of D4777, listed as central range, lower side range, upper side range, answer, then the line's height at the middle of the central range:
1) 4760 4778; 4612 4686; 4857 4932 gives 0.13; 13.4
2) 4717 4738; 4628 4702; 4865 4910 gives 0.08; 12.9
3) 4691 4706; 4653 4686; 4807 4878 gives 0.11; 12.9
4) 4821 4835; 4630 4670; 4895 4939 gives -0.18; 12.7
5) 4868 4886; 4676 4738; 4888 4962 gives 0.17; 15.9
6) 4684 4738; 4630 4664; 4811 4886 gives 0.11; 13.4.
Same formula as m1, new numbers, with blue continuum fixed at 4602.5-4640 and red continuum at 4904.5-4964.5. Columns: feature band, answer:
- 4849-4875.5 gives -0.3 angstroms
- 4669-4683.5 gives 1.1 angstroms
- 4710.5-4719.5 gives 1.3 angstroms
